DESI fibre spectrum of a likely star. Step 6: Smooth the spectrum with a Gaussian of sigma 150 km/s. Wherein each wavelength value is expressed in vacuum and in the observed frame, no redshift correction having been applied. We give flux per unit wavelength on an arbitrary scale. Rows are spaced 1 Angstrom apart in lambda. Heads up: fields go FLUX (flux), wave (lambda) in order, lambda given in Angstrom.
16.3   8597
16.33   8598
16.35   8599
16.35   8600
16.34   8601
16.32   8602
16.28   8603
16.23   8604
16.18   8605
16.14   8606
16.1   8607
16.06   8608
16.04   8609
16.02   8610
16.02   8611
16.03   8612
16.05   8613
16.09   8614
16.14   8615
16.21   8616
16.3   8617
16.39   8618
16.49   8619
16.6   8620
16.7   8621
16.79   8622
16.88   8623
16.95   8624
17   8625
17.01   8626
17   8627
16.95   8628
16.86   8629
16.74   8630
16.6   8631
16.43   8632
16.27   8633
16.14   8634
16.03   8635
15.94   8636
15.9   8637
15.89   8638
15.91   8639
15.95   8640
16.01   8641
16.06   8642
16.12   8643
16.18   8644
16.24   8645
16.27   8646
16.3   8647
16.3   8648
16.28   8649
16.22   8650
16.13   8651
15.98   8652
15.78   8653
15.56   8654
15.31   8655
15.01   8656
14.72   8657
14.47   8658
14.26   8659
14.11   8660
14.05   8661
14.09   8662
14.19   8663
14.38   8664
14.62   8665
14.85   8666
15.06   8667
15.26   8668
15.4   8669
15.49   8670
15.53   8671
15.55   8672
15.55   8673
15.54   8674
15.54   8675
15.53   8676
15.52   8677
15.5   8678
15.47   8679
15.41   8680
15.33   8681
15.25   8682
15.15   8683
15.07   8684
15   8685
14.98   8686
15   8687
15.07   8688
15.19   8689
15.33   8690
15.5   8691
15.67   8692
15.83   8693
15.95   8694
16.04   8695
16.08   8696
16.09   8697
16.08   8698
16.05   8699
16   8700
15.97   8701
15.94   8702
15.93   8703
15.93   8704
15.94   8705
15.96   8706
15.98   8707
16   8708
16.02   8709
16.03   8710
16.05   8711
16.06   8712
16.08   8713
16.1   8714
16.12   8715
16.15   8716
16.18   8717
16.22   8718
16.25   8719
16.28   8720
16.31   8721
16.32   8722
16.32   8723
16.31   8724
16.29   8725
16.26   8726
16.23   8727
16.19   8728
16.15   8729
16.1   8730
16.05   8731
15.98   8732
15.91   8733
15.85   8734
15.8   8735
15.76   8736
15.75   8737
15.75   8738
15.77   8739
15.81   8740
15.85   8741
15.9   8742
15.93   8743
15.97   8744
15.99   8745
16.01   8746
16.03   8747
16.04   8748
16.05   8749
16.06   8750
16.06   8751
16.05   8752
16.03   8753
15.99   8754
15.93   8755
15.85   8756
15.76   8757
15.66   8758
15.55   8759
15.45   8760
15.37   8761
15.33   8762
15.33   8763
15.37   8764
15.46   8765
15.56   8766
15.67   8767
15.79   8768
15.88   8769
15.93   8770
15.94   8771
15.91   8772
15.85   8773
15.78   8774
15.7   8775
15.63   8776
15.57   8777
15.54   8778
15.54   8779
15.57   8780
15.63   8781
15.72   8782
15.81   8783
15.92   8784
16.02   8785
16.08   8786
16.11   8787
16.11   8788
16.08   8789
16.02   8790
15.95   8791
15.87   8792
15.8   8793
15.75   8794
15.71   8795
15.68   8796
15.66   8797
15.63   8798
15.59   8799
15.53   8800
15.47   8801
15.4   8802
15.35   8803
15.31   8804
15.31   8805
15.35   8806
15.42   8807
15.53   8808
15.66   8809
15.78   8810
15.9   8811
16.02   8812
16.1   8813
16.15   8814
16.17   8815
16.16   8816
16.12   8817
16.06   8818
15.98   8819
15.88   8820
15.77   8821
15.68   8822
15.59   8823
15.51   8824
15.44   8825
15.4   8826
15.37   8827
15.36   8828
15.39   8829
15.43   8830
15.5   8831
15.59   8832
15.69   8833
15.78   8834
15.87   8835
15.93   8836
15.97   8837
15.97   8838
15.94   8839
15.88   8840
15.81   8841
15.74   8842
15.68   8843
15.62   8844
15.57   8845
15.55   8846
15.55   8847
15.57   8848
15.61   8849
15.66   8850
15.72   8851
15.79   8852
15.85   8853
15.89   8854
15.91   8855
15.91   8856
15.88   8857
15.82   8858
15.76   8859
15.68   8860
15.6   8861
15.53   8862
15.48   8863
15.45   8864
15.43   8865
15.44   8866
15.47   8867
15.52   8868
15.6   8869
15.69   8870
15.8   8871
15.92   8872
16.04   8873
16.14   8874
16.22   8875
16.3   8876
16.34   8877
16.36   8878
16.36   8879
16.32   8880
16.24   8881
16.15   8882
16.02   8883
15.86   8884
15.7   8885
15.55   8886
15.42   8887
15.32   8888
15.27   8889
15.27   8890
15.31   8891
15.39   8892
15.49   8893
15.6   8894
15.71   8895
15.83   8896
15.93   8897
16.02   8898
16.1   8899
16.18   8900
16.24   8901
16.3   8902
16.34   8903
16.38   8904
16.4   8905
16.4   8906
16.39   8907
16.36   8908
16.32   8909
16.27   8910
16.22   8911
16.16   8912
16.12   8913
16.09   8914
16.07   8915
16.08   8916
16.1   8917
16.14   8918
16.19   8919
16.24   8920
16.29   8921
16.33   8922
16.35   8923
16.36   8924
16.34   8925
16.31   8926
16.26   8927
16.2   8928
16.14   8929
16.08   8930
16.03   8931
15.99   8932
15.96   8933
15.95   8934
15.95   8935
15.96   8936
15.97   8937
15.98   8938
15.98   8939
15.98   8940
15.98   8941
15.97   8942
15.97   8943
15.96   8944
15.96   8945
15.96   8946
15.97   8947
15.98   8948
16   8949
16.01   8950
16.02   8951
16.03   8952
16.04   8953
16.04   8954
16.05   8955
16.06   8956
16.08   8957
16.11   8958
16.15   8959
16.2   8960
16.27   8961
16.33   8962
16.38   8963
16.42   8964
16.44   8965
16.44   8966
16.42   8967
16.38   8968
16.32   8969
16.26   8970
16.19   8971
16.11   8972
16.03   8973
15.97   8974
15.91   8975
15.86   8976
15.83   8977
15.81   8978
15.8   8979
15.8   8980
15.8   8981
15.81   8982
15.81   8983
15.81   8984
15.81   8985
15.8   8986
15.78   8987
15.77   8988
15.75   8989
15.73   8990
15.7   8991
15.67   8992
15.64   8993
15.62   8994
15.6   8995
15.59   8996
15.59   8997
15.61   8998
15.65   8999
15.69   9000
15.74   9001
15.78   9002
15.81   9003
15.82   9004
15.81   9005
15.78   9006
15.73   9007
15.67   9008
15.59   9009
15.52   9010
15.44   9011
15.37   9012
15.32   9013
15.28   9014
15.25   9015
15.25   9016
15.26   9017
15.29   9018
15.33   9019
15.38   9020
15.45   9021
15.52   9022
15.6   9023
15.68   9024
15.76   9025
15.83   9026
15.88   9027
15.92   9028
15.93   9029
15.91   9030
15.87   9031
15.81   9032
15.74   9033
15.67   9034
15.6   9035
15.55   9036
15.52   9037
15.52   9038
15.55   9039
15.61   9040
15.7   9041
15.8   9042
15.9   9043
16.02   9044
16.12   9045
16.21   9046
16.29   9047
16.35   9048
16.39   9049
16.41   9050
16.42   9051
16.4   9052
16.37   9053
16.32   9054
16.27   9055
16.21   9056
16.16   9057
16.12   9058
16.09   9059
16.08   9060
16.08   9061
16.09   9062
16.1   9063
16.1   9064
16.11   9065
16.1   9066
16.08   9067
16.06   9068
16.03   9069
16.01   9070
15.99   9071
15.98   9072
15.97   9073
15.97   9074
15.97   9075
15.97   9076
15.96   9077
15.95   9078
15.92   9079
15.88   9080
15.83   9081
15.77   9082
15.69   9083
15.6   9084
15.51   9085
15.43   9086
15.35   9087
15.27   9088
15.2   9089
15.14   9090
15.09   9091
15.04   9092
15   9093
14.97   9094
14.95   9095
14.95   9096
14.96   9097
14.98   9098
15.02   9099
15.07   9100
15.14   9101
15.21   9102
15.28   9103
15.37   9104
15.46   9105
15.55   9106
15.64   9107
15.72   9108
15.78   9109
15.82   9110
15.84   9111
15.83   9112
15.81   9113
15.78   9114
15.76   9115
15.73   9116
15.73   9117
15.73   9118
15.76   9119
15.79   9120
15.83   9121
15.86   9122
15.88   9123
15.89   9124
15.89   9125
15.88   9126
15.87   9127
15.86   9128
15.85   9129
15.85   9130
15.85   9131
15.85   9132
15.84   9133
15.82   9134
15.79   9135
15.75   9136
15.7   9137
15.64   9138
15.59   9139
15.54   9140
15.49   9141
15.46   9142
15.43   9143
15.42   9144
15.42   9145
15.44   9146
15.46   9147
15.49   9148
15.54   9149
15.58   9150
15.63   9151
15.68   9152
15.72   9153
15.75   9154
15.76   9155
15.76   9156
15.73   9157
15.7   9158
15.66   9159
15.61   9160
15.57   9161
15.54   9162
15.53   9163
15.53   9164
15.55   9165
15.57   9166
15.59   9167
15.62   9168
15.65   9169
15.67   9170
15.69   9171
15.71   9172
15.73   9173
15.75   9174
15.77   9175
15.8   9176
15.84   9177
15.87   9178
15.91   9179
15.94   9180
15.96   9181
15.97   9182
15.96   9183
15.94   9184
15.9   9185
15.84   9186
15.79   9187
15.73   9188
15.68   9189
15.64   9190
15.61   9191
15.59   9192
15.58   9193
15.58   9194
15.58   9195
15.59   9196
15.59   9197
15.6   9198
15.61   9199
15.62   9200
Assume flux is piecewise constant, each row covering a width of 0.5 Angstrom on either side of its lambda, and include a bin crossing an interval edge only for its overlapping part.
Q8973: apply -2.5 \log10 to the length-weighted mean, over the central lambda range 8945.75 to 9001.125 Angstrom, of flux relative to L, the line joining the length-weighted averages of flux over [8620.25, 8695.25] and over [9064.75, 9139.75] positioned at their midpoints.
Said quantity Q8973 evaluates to -0.02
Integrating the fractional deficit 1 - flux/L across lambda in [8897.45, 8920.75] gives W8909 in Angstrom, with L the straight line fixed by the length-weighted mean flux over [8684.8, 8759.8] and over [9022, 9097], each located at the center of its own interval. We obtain -0.5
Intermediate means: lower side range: 15.9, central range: 16.2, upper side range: 15.8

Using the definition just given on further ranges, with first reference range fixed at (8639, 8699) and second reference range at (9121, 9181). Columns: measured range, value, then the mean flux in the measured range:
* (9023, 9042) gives -0.1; 15.7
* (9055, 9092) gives -0.5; 15.9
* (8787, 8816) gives -0.4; 15.7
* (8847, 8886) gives -0.7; 15.8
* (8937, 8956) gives -0.5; 16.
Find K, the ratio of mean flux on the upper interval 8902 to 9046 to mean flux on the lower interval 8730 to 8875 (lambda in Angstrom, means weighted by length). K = 1.0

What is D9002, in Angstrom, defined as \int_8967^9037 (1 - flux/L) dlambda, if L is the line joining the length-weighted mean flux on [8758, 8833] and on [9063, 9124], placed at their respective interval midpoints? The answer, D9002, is -0.3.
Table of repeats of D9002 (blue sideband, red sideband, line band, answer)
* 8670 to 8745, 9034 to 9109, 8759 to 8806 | 0.4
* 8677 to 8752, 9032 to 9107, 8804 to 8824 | 0.1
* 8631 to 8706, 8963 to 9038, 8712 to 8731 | -0.7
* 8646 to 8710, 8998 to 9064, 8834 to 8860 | -0.2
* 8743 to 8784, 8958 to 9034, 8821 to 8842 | 0.2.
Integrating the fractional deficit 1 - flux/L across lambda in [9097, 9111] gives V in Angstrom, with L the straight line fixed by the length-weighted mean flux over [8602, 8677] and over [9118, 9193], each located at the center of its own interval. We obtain 0.3 Angstrom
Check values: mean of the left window 15.9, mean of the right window 15.7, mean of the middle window 15.4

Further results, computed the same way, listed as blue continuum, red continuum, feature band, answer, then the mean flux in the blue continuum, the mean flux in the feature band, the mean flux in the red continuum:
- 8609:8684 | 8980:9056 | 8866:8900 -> -0.1 Angstrom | 15.8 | 15.8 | 15.8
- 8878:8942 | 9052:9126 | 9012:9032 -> 0.3 Angstrom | 16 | 15.6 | 15.7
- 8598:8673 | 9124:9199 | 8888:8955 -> -1.0 Angstrom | 15.9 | 16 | 15.7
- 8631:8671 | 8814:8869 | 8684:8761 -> -1.6 Angstrom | 15.5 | 15.9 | 15.7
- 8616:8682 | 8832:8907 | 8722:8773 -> -0.2 Angstrom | 15.8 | 15.9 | 15.8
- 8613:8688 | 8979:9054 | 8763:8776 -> 0.0 Angstrom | 15.8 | 15.7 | 15.7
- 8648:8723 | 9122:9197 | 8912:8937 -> -0.8 Angstrom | 15.6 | 16.1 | 15.7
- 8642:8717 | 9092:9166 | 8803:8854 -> -0.5 Angstrom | 15.6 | 15.7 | 15.6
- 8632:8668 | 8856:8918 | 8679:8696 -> 0.2 Angstrom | 15.5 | 15.4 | 15.9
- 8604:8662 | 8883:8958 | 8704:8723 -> -0.1 Angstrom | 16.1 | 16.1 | 16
